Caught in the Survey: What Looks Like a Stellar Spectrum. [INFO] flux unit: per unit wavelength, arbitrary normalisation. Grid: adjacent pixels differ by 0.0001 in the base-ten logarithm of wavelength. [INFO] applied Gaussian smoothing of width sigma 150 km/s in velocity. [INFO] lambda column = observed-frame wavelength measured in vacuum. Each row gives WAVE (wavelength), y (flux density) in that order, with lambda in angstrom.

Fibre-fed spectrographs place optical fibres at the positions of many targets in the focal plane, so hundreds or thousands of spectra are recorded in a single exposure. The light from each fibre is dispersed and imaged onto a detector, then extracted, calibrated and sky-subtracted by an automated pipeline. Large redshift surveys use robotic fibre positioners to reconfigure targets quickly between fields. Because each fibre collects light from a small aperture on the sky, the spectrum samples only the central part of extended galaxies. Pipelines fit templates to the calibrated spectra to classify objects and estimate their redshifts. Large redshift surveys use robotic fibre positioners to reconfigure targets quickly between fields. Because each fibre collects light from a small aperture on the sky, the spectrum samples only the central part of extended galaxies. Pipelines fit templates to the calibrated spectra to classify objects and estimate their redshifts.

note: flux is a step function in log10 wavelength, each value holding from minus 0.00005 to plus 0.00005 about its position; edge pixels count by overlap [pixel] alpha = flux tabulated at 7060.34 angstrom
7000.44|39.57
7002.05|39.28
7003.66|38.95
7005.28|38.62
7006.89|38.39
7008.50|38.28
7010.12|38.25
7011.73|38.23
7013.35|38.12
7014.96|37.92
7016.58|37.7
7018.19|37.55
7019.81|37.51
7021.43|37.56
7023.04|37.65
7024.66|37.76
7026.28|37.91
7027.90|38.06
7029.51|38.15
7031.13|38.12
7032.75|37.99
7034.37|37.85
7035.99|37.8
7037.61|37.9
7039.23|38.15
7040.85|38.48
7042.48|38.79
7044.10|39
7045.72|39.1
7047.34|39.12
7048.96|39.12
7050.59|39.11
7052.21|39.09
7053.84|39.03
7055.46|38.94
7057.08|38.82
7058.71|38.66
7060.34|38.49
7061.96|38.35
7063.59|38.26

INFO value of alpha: 38.49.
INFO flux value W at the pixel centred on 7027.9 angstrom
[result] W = 38.06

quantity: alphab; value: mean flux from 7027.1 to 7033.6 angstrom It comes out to 38.1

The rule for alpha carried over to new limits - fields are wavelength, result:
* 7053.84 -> 39.03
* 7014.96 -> 37.92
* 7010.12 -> 38.25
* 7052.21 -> 39.09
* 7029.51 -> 38.15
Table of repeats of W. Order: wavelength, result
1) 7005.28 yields 38.62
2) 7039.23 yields 38.15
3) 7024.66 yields 37.76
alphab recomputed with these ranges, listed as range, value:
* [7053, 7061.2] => 38.8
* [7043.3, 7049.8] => 39.1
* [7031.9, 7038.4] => 37.9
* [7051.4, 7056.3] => 39.1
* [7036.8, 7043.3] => 38.3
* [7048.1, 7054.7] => 39.1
